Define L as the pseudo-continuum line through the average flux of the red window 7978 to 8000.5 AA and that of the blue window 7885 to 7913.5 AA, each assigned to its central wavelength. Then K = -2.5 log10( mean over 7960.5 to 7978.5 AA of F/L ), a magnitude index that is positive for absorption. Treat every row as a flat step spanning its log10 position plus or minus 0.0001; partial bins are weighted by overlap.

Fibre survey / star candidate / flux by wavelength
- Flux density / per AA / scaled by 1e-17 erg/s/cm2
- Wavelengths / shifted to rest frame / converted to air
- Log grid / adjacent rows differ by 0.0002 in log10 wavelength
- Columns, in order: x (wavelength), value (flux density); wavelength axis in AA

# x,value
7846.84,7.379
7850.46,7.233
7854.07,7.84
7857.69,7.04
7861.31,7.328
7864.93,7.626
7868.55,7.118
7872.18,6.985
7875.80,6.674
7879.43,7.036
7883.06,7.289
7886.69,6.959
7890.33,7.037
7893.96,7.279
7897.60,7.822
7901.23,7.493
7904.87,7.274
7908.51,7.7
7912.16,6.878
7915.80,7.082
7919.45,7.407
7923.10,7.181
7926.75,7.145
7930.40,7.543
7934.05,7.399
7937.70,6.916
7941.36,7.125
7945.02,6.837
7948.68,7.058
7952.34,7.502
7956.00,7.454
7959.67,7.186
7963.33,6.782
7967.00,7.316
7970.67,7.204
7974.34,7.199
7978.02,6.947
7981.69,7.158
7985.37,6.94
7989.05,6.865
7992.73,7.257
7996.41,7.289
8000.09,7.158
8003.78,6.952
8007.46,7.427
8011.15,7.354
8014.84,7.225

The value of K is 0.006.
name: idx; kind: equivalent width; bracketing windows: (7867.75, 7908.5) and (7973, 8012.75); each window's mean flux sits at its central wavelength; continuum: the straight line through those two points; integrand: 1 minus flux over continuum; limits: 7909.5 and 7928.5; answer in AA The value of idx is 0.1 AA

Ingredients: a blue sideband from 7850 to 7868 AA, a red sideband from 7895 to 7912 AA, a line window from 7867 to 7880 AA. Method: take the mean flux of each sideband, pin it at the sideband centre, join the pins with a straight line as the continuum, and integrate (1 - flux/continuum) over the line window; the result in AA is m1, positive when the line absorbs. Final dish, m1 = 0.9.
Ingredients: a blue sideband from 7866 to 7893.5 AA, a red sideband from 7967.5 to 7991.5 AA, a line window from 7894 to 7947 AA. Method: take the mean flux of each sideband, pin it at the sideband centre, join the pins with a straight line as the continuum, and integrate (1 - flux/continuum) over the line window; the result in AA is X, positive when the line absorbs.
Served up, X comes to -1.63 AA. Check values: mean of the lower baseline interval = 7.04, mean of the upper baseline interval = 7.07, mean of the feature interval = 7.27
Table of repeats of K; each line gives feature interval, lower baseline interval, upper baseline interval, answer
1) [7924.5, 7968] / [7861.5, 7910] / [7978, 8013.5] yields 0.00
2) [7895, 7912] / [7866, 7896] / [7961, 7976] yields -0.06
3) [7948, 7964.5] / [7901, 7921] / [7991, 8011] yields 0.01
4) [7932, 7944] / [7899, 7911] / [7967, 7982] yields 0.03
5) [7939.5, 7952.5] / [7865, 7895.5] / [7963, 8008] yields 0.00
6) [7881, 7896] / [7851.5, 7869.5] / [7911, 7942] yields 0.03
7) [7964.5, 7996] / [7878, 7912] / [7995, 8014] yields 0.02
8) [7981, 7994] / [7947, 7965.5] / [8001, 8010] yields 0.03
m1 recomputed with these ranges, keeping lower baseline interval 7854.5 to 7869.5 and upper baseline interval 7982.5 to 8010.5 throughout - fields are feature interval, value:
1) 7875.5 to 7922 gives 0.26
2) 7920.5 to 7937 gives -0.12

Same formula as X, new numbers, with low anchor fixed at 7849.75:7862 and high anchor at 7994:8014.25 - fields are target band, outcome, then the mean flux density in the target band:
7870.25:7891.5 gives 1.0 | 6.99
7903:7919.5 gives 0.2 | 7.25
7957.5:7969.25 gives 0.3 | 7.11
